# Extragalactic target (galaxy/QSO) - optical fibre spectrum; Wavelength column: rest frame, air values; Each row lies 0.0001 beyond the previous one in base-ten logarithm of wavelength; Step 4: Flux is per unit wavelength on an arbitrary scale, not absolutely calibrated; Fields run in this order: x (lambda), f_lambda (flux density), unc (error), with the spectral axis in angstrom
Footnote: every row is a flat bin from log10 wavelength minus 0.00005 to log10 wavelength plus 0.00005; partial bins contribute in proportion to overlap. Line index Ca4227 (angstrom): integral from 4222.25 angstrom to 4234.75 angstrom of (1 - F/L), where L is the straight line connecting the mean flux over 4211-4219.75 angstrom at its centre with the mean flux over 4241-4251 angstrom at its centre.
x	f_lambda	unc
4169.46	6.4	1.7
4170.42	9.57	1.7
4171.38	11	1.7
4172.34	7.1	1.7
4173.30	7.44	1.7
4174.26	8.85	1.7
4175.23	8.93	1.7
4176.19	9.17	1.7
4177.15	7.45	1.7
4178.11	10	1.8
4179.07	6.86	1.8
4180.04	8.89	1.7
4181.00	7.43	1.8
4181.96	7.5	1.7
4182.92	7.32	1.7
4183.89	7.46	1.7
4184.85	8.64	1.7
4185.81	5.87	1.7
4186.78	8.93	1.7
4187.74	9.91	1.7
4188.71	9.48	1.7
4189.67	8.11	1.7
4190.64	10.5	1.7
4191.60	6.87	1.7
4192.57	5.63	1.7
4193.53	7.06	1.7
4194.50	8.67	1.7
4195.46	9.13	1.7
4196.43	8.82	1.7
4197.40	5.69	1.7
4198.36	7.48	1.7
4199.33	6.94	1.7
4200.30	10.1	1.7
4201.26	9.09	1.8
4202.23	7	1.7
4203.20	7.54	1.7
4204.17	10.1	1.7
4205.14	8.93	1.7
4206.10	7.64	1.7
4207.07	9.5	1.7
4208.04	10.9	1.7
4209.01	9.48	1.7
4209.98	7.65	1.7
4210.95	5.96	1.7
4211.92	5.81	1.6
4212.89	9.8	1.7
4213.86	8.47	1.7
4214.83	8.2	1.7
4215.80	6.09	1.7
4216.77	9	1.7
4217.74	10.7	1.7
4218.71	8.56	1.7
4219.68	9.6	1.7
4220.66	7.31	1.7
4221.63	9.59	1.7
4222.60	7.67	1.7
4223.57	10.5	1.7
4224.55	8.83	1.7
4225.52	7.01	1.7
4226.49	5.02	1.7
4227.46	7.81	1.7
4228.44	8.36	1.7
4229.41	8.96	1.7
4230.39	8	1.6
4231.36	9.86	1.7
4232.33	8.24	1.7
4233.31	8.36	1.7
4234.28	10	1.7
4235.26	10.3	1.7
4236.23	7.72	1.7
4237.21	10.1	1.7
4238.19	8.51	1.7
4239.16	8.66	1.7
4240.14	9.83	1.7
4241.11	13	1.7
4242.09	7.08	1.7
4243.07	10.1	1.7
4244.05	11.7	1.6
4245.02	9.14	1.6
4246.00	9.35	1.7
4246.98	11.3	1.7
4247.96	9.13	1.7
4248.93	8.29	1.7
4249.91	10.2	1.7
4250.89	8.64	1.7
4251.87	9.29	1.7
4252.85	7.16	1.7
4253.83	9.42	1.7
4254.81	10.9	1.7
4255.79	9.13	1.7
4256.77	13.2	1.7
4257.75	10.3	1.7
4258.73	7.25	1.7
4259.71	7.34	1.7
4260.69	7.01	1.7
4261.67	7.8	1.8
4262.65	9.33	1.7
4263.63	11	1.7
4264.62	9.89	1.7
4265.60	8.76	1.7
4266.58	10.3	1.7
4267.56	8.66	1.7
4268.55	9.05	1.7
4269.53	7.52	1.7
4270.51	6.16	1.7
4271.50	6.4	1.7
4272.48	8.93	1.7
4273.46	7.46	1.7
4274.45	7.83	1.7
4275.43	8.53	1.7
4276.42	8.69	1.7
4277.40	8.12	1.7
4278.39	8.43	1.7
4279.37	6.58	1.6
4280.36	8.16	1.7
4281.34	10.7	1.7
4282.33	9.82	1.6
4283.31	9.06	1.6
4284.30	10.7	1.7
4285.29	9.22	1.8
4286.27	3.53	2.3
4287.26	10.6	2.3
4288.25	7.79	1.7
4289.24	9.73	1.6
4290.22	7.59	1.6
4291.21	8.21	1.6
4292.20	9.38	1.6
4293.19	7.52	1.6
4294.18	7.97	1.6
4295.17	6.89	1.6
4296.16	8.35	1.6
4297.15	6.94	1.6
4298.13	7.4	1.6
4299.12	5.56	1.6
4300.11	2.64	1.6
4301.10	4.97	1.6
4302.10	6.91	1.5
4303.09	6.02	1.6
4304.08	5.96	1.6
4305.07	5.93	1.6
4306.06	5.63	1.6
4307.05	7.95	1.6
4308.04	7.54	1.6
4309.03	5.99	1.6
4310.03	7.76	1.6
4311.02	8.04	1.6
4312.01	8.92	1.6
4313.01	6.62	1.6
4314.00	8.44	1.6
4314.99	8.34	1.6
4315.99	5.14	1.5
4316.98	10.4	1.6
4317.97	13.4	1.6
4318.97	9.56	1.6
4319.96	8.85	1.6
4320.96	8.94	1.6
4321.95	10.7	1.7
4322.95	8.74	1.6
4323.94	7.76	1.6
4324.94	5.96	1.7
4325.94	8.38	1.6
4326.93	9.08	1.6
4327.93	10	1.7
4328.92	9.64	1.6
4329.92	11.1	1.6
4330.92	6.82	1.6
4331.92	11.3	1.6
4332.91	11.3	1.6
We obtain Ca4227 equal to 0.8 angstrom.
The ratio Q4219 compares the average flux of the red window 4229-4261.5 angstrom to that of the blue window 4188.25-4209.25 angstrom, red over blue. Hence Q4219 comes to 1.11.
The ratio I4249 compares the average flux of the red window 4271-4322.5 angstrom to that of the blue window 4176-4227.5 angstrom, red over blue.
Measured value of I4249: 0.96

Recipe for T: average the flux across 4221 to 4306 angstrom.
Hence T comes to 8.46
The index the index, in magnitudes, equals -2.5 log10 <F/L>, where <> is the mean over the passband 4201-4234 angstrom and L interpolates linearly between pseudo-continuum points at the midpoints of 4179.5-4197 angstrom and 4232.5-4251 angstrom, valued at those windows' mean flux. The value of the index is 0.06 mag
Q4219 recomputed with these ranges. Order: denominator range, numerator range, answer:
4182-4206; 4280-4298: 1.04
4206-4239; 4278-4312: 0.88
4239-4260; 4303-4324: 0.84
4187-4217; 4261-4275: 1.03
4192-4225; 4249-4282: 1.05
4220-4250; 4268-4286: 0.93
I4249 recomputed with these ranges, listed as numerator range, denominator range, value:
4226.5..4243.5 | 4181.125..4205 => 1.11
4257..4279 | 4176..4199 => 1.05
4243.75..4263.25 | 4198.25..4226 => 1.10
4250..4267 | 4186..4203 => 1.13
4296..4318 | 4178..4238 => 0.84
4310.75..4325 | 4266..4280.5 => 1.09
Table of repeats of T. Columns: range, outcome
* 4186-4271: 8.74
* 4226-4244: 8.95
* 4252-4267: 9.25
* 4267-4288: 8.29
